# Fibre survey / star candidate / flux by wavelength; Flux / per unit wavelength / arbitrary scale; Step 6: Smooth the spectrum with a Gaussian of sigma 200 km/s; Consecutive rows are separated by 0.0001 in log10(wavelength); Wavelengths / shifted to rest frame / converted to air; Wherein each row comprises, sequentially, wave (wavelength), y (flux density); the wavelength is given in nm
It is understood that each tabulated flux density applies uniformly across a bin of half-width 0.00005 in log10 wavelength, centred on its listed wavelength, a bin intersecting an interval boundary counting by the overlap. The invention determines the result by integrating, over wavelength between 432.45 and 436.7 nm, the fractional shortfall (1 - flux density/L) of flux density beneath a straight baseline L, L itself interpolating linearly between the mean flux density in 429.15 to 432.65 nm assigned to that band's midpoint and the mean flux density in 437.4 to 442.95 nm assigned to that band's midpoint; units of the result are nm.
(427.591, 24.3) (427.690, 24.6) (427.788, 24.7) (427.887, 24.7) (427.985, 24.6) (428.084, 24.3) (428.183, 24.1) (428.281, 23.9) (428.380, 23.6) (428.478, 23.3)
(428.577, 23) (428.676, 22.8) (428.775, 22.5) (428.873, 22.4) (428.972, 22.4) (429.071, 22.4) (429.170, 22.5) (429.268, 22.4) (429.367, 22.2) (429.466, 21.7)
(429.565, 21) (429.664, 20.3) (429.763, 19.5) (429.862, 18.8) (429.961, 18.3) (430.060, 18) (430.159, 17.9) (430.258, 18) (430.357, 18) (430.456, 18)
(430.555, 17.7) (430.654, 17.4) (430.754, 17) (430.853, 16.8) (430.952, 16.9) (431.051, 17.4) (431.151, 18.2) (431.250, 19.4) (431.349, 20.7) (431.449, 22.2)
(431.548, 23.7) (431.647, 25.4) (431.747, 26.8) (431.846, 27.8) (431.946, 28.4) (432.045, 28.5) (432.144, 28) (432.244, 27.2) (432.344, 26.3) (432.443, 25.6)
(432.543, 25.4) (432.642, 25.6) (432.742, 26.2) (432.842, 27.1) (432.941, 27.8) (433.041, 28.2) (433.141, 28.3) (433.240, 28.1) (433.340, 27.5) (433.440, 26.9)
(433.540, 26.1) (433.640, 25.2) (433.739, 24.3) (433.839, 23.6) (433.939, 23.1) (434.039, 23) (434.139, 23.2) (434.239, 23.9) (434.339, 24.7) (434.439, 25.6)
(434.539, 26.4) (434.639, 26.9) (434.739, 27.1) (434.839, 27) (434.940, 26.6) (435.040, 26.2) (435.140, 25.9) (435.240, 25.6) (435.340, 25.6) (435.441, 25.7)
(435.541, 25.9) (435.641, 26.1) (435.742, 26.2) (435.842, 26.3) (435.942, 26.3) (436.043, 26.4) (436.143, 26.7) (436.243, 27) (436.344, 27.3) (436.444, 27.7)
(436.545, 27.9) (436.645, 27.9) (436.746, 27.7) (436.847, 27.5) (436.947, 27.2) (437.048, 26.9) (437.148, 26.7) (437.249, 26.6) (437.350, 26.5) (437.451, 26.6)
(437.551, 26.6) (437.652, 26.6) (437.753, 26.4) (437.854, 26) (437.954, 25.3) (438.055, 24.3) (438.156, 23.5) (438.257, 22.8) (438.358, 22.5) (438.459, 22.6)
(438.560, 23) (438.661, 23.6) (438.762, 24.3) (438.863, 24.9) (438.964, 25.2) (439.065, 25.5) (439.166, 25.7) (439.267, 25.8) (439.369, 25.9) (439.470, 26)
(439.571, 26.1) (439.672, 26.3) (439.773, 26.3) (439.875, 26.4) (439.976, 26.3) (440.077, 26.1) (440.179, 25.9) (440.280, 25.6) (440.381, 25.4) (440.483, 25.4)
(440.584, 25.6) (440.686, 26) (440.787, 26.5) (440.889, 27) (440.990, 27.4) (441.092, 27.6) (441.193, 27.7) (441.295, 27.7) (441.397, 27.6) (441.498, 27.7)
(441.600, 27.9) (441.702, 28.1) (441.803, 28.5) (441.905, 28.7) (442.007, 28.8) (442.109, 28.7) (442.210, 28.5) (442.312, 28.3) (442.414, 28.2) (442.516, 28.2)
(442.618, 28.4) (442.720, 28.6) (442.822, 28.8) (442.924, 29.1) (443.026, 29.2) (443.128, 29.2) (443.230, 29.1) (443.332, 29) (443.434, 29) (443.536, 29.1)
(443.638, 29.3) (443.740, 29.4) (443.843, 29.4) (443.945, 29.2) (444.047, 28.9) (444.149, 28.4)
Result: -0.48 nm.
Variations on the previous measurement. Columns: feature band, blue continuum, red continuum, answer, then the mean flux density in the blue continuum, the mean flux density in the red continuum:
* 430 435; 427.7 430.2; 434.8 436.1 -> 0.12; 22.1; 26.1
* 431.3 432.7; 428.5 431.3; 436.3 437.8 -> -0.25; 19.8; 27.1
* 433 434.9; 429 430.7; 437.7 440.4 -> -0.31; 19.7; 25.1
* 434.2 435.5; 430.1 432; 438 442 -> -0.18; 20.4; 25.9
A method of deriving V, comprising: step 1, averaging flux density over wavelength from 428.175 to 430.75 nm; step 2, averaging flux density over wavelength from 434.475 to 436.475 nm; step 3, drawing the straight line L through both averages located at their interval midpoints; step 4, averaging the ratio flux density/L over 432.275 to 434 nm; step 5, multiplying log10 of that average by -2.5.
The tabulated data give -0.09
